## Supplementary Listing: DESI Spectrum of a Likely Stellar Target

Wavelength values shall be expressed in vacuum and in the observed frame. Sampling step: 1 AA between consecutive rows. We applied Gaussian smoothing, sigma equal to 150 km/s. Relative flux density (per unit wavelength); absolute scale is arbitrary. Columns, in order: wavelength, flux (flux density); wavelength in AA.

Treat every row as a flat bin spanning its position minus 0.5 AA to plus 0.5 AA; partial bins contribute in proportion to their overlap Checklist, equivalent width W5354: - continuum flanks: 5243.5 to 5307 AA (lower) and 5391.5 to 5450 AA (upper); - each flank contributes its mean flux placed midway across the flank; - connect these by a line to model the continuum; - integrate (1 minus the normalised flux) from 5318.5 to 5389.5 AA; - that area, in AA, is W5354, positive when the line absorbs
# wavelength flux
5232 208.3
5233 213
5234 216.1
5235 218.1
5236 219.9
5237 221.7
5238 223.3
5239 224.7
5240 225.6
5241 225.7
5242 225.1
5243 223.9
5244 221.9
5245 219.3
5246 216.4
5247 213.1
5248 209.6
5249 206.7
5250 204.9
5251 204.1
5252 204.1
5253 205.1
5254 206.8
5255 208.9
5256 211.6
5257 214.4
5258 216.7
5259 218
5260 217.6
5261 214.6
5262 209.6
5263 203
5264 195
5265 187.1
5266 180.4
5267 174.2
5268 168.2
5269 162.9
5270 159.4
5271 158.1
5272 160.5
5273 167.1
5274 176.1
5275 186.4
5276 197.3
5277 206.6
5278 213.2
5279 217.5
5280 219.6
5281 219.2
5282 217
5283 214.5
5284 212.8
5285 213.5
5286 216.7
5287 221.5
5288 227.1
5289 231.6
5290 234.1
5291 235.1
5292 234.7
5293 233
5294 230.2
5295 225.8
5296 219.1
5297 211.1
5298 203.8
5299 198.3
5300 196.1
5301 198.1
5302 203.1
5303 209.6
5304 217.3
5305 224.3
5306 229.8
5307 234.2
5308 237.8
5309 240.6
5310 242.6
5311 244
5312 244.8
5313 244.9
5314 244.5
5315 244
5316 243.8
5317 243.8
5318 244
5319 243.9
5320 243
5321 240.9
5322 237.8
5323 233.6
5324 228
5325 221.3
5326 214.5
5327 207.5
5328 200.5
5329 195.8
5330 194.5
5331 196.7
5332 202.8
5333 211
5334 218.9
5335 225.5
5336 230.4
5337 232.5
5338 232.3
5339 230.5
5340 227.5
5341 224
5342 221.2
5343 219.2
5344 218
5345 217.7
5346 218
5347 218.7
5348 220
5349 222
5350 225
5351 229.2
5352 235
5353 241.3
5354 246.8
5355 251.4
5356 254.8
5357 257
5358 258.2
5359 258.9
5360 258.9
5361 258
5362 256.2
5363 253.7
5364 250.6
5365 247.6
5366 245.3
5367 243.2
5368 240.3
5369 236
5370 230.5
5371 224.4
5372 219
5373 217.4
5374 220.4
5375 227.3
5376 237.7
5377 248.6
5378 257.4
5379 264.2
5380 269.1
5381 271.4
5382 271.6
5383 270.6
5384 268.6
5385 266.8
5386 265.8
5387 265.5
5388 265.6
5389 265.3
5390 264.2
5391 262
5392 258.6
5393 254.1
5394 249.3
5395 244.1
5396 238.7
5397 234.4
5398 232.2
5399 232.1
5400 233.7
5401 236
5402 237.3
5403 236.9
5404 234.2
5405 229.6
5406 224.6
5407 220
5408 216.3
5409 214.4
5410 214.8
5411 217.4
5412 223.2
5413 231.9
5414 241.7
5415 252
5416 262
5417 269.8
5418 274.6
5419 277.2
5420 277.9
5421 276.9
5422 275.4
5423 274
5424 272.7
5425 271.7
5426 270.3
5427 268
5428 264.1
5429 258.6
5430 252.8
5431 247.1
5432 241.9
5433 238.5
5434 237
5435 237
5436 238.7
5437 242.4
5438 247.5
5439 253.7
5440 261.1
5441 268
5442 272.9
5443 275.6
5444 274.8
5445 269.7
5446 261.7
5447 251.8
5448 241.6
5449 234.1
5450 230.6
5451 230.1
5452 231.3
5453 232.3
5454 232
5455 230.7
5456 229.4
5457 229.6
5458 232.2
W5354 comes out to -2.16 AA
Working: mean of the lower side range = 207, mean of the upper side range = 249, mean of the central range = 237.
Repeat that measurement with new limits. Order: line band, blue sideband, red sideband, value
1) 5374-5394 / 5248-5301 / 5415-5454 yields -1.6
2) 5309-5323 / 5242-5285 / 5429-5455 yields -1.8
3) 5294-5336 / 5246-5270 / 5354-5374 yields 0.1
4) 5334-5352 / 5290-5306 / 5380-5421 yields 0.5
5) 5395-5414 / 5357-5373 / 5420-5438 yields 1.8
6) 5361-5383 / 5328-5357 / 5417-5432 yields -0.5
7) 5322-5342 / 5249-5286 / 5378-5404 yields 0.9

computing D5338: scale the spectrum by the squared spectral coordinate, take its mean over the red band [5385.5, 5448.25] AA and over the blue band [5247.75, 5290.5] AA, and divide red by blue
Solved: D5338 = 1.3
